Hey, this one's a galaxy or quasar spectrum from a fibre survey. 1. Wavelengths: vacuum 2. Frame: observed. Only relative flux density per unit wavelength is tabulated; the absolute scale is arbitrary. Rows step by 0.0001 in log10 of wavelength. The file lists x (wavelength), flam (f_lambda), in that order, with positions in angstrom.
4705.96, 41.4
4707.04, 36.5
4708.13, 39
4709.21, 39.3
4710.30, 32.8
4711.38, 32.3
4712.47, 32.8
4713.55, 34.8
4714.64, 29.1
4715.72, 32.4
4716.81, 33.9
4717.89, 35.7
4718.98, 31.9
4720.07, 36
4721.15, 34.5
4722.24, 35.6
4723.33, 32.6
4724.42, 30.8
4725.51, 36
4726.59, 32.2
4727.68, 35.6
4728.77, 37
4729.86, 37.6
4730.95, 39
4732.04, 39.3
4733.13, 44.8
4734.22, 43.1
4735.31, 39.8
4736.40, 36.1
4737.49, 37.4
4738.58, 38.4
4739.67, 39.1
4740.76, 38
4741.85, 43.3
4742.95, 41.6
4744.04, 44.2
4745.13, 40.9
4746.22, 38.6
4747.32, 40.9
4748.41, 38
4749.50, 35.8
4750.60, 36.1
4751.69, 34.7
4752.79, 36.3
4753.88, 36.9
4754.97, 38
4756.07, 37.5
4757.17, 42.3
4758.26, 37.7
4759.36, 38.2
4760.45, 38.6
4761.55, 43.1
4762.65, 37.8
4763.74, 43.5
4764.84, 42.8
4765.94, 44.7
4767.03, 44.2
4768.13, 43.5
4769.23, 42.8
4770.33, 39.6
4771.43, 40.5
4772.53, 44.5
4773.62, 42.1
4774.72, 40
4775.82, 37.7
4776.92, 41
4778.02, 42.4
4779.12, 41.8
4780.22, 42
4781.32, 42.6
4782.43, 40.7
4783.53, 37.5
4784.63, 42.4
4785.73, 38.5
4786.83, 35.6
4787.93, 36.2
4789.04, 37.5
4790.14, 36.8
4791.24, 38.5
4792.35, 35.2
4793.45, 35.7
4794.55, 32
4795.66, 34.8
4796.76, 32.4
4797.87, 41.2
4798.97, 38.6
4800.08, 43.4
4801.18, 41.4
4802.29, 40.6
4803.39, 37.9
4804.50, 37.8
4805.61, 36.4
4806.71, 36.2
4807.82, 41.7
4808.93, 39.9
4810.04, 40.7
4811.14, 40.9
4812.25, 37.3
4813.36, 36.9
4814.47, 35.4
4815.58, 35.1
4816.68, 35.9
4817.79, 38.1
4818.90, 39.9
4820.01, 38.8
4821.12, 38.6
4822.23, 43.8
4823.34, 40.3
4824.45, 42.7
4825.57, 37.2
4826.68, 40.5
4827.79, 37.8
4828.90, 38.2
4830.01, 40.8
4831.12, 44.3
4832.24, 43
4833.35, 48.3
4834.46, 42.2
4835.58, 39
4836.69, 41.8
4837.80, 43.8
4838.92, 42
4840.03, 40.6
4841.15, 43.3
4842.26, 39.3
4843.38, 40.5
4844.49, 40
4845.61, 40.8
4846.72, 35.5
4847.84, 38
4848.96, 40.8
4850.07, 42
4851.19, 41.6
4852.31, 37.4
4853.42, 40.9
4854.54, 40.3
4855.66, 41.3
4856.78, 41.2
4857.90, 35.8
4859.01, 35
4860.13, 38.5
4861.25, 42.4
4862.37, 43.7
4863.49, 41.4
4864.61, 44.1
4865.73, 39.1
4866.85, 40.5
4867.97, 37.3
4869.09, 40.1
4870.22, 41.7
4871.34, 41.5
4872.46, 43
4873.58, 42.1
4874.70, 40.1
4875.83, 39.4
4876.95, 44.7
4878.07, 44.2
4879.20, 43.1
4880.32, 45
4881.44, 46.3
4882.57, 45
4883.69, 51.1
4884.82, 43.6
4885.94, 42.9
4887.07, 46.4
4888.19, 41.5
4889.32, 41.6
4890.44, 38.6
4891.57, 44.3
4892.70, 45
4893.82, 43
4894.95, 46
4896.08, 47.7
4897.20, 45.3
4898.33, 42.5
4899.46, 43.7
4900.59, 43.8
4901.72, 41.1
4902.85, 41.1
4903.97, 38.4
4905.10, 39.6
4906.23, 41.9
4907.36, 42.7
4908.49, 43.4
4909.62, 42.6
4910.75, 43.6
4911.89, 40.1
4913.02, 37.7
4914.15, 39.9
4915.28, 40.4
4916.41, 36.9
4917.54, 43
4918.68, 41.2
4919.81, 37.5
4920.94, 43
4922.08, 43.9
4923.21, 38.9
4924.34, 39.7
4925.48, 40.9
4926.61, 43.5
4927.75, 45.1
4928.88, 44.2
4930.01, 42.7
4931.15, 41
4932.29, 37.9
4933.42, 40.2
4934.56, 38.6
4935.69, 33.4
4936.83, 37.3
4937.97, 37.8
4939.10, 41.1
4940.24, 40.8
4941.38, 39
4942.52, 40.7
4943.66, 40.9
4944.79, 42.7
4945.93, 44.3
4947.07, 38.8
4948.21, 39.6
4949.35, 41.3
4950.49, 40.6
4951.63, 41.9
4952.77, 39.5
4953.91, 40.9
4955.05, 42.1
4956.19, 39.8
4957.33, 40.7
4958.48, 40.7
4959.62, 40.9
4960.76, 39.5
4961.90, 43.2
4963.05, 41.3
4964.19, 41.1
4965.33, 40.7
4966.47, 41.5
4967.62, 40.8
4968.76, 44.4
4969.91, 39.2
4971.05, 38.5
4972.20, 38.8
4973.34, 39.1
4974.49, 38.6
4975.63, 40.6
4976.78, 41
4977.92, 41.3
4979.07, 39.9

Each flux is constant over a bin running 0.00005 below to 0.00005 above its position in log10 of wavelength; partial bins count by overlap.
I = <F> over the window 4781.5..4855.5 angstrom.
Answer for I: 39.3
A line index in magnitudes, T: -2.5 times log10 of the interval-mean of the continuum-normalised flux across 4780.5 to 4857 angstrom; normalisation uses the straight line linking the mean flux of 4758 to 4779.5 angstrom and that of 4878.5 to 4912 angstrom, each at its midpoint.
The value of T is 0.07 mag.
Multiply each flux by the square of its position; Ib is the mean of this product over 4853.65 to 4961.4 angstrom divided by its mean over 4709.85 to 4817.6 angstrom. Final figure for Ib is 1.15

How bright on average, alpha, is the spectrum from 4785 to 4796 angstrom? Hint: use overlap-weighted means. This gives 36.2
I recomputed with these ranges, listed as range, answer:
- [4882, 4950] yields 41.7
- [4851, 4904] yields 42.2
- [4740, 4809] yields 39.4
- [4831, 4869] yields 40.7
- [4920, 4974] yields 40.7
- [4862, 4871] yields 40.9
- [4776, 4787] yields 40.5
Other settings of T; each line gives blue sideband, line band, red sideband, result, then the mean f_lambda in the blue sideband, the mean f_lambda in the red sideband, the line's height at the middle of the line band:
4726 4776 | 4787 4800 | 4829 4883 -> 0.108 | 39.7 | 41.3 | 40.3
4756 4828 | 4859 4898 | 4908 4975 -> -0.071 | 39.4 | 40.6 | 40.1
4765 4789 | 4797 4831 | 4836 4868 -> 0.041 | 40.9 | 40.4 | 40.6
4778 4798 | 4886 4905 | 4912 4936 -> -0.080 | 37.9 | 40.5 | 40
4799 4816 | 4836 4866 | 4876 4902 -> 0.032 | 38.8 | 44.2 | 41.6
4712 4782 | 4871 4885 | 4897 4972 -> -0.093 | 38.6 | 40.9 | 40.2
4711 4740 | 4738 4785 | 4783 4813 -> -0.094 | 35.8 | 38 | 36.9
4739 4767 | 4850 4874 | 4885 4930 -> 0.025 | 39.6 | 42.1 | 41.4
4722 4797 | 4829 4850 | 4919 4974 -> -0.044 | 38.9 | 40.6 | 39.6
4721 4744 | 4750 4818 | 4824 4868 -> 0.001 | 37.9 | 40.6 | 39.1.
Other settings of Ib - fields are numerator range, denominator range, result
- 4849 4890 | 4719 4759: 1.17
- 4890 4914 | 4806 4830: 1.13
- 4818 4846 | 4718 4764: 1.12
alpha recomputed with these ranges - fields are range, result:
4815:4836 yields 40.2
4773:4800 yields 38.6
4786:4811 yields 37.8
